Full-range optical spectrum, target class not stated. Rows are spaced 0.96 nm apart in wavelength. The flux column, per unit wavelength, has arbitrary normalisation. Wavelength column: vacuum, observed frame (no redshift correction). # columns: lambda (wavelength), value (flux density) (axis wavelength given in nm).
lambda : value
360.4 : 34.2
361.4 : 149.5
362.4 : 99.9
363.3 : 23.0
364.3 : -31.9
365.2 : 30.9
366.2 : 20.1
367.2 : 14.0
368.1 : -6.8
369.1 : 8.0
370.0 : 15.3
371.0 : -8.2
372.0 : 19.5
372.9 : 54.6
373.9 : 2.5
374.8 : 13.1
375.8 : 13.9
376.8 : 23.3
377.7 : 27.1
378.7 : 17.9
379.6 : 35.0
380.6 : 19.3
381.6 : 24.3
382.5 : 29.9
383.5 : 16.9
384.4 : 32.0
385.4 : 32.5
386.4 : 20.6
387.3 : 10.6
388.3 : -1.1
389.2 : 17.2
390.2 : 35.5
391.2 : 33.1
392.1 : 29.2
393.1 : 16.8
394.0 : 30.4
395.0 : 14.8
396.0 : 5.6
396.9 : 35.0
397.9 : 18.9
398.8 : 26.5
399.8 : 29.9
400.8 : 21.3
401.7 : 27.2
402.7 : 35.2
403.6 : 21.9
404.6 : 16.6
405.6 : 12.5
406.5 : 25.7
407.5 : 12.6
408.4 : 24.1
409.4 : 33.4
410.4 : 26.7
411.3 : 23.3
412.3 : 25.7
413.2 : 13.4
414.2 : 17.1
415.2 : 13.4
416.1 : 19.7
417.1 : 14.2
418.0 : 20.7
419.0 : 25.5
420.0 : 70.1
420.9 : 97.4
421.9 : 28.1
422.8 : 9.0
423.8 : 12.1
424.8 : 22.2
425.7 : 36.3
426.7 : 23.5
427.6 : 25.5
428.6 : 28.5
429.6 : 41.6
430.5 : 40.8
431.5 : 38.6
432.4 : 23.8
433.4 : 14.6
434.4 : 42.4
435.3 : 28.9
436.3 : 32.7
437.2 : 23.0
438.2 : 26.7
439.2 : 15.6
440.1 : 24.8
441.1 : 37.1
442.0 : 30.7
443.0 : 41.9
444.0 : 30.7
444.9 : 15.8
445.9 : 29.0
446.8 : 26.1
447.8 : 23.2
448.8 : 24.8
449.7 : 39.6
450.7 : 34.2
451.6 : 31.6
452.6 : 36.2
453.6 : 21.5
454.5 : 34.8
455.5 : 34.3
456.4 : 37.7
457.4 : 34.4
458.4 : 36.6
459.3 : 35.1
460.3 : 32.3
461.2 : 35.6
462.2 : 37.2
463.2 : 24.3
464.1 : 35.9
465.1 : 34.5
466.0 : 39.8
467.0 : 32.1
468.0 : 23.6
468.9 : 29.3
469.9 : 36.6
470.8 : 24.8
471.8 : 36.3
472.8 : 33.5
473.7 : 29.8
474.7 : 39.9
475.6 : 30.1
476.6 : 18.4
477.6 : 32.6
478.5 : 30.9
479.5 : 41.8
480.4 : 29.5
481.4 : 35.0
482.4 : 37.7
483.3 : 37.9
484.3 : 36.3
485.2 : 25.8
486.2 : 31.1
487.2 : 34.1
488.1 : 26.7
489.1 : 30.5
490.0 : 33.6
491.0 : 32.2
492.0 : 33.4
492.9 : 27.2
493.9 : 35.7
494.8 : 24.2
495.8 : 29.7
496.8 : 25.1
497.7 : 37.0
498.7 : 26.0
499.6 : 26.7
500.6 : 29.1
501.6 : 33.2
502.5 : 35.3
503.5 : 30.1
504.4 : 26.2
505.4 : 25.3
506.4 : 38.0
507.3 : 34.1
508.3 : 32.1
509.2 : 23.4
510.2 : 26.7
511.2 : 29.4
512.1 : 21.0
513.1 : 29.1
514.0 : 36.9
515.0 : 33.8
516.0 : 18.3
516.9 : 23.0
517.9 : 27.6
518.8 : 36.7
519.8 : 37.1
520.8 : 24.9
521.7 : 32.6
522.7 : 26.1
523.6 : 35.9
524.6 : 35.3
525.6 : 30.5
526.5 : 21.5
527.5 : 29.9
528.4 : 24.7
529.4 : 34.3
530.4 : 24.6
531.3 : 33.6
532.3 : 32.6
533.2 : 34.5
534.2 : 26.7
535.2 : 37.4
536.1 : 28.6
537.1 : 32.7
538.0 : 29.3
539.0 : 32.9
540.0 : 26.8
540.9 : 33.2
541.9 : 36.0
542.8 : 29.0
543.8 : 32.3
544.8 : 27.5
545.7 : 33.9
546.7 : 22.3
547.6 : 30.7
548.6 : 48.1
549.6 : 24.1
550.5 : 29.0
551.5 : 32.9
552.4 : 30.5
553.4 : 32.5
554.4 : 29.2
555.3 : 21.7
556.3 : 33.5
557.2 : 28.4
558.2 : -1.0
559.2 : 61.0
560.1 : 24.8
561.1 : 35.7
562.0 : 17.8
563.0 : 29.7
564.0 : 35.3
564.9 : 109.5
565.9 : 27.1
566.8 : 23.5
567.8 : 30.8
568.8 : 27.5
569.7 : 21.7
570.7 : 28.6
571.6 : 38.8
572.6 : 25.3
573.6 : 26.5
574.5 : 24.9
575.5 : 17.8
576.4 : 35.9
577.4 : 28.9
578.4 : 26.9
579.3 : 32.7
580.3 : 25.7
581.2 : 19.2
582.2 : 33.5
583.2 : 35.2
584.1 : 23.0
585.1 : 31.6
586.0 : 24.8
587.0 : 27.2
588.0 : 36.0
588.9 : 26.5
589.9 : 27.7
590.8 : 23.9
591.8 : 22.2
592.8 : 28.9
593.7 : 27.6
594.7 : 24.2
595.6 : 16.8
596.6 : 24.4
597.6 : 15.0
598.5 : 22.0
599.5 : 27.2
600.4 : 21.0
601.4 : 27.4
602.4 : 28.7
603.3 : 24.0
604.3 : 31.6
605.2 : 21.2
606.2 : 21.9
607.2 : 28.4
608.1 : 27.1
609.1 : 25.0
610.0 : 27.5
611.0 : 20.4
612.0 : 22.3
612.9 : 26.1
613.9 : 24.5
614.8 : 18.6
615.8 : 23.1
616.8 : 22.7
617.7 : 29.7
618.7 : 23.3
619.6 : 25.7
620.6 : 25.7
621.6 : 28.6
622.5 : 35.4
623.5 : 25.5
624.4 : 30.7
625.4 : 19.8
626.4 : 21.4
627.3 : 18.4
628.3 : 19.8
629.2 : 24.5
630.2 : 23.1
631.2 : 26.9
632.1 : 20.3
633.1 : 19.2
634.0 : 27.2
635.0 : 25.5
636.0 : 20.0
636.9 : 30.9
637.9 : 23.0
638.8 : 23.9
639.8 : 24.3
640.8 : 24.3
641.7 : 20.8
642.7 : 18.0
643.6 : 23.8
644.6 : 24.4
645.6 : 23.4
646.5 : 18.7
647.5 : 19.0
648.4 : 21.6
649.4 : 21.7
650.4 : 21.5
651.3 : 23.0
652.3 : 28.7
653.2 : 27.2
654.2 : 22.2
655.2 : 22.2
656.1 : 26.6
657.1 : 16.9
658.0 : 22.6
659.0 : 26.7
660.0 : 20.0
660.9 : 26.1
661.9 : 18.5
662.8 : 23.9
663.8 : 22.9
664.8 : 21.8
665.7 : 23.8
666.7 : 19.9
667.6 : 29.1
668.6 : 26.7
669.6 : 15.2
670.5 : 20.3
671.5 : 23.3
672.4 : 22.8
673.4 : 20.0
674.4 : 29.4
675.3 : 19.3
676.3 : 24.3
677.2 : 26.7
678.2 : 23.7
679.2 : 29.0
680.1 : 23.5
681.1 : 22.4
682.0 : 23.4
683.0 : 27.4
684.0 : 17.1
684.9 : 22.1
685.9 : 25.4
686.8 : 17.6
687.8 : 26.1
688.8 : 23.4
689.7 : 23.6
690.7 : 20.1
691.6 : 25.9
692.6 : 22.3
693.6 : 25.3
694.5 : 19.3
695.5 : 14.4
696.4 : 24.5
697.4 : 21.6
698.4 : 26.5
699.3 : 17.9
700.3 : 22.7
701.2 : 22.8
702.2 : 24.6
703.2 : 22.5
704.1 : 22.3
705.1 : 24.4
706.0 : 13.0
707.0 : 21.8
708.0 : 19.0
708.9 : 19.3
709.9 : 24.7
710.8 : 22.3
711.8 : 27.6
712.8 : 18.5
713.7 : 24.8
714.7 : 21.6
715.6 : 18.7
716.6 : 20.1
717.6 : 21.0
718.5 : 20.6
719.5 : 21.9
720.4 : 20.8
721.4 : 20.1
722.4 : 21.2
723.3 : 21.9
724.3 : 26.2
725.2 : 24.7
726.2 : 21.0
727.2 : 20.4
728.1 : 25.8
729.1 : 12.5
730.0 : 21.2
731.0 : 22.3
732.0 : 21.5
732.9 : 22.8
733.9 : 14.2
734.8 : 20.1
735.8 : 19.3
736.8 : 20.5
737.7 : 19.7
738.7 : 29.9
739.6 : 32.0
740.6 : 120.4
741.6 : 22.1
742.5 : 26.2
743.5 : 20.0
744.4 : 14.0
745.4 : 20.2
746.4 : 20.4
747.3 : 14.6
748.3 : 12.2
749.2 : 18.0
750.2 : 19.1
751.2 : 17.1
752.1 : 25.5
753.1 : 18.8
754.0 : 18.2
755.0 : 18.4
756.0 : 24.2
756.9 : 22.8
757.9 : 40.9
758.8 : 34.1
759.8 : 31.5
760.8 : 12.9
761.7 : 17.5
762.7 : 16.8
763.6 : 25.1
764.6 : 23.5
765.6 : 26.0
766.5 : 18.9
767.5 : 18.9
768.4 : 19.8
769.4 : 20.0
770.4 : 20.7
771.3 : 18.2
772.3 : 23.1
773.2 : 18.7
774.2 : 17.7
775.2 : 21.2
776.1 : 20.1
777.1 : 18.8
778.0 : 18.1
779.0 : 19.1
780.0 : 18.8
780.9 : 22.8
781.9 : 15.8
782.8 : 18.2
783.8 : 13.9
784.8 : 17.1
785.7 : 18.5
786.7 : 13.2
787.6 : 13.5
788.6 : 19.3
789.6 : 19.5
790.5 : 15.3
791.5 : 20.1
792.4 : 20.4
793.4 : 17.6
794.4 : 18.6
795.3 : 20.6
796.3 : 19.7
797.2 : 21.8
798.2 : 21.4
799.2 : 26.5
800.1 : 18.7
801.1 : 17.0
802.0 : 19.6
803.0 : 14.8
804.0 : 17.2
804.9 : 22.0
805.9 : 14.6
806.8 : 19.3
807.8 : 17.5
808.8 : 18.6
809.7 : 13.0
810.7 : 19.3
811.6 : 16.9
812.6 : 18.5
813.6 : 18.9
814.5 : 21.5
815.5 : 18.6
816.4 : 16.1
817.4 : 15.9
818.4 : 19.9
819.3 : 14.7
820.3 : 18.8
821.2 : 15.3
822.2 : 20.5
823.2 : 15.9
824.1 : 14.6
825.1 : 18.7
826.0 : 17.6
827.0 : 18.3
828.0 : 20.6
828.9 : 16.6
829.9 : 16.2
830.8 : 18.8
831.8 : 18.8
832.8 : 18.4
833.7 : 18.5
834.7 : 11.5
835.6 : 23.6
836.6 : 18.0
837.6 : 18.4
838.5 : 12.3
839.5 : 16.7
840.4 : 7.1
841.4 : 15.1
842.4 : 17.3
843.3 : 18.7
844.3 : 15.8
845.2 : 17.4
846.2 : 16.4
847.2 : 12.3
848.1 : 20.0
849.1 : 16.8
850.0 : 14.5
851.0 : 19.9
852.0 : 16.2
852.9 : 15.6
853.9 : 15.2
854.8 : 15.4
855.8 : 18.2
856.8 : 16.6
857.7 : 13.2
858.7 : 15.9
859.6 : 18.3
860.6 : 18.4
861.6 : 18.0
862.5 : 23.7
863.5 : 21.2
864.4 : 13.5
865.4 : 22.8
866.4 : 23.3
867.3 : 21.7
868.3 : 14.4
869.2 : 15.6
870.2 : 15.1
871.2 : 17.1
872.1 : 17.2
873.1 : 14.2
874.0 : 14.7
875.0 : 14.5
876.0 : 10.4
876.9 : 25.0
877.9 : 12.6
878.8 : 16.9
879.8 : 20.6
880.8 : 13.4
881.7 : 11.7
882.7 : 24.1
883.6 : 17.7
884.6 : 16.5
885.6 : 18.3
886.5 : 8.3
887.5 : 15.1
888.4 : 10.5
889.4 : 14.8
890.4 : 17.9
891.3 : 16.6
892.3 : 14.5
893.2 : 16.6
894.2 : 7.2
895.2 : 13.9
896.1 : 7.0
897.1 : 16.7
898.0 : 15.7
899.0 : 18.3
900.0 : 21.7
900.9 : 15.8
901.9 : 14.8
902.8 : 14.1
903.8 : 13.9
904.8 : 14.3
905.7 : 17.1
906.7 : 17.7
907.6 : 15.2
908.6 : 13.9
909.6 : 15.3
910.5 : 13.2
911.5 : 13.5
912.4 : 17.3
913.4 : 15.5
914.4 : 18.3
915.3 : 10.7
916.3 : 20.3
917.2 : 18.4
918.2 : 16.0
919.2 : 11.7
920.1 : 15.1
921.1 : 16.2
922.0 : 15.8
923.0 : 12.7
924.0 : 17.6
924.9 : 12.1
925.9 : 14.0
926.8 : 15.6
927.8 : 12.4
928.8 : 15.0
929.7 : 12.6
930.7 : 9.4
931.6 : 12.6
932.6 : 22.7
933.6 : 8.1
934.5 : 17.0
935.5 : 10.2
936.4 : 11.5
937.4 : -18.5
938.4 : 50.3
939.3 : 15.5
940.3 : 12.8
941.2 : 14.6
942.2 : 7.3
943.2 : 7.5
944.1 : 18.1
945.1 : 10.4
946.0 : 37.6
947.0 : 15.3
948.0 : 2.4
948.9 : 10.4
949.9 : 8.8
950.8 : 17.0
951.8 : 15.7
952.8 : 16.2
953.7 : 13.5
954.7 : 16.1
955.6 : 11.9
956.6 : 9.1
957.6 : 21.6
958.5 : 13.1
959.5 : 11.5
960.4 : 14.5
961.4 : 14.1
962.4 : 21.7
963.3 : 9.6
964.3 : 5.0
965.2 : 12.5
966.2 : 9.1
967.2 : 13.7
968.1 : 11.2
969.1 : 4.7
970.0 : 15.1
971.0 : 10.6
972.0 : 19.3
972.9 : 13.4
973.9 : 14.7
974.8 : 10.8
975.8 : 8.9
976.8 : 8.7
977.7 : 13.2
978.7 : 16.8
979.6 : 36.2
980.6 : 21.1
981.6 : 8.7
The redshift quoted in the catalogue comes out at 0.128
